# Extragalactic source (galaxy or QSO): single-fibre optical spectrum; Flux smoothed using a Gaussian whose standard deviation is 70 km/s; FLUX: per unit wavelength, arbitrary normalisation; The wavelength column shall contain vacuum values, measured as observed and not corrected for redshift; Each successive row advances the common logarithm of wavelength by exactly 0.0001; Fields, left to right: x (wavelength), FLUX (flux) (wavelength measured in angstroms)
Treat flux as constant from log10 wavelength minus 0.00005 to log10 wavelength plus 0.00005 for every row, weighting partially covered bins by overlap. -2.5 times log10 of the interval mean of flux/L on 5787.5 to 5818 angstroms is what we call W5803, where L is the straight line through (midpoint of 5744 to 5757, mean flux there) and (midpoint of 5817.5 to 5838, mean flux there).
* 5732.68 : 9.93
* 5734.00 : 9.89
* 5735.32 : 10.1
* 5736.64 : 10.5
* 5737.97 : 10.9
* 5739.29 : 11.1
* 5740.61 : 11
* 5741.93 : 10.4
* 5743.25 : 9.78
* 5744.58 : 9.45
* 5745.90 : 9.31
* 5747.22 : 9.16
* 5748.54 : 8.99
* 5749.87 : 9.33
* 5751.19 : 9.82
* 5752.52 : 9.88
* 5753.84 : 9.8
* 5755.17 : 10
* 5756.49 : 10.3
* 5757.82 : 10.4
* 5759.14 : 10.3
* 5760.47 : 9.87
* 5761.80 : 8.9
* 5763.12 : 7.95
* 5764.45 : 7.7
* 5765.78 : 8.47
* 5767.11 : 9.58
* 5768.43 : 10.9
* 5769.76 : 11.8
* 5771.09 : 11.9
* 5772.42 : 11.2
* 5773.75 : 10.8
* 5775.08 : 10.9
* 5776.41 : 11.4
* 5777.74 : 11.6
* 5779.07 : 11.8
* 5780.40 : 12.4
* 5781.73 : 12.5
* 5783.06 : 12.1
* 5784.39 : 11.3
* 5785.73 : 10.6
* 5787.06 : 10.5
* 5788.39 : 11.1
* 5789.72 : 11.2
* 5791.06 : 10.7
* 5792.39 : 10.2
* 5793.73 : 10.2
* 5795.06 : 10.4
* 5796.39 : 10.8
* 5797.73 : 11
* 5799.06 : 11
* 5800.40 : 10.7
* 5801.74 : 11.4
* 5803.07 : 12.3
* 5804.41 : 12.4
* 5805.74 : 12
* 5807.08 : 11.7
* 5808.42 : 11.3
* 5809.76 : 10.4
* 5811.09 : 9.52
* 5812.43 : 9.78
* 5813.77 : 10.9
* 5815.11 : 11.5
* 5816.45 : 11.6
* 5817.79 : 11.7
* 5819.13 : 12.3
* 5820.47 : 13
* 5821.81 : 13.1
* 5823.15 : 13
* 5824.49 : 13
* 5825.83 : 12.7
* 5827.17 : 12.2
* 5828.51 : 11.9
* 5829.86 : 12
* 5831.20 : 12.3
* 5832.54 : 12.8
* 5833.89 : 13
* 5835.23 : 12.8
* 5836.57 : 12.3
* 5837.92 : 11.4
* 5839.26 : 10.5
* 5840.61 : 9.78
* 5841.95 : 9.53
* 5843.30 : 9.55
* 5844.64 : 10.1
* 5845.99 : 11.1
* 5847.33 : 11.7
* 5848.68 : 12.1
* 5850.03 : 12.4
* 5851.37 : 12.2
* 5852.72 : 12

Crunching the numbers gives 0.05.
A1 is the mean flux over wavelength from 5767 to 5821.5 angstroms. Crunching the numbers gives 11.3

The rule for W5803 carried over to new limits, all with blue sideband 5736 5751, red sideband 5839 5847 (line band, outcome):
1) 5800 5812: -0.12 mag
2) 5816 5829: -0.23 mag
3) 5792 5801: -0.06 mag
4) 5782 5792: -0.11 mag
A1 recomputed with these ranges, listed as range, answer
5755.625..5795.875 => 10.6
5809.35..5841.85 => 11.8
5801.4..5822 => 11.5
